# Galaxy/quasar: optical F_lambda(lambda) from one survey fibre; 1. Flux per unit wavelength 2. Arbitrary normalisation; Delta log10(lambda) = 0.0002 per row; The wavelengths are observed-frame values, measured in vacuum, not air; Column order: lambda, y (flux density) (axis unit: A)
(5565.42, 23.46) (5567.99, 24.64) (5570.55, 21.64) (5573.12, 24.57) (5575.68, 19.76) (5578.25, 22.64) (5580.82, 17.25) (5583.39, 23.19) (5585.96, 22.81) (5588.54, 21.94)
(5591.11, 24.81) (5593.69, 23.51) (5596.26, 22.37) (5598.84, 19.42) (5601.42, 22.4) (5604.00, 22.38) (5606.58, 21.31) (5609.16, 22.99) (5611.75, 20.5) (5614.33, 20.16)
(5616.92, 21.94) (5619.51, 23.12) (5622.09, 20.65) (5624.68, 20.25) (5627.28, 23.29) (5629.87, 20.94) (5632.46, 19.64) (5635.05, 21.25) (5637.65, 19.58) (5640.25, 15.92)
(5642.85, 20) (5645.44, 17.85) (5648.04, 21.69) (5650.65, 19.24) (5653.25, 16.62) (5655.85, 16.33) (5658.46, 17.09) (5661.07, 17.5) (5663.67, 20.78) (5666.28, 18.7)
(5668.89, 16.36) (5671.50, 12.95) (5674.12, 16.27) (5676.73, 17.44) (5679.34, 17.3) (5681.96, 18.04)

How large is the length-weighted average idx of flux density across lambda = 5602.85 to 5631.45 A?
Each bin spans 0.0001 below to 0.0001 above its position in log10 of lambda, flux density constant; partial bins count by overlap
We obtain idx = 21.6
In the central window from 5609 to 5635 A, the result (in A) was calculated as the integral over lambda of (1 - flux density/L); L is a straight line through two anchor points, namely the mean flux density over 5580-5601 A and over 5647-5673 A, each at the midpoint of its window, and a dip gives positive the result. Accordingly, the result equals -1.59 A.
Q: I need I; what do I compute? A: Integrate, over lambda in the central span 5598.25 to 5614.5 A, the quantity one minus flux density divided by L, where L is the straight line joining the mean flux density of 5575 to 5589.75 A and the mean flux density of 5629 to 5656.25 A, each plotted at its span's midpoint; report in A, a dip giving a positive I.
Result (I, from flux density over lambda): -0.8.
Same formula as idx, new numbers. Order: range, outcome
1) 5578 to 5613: 21.9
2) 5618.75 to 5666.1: 19.5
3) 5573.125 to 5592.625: 22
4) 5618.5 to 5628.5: 21.8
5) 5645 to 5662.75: 18.1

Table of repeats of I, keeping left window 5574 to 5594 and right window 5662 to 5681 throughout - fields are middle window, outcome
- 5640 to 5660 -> 0.15 A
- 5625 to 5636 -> -1.01 A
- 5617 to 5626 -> -0.68 A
